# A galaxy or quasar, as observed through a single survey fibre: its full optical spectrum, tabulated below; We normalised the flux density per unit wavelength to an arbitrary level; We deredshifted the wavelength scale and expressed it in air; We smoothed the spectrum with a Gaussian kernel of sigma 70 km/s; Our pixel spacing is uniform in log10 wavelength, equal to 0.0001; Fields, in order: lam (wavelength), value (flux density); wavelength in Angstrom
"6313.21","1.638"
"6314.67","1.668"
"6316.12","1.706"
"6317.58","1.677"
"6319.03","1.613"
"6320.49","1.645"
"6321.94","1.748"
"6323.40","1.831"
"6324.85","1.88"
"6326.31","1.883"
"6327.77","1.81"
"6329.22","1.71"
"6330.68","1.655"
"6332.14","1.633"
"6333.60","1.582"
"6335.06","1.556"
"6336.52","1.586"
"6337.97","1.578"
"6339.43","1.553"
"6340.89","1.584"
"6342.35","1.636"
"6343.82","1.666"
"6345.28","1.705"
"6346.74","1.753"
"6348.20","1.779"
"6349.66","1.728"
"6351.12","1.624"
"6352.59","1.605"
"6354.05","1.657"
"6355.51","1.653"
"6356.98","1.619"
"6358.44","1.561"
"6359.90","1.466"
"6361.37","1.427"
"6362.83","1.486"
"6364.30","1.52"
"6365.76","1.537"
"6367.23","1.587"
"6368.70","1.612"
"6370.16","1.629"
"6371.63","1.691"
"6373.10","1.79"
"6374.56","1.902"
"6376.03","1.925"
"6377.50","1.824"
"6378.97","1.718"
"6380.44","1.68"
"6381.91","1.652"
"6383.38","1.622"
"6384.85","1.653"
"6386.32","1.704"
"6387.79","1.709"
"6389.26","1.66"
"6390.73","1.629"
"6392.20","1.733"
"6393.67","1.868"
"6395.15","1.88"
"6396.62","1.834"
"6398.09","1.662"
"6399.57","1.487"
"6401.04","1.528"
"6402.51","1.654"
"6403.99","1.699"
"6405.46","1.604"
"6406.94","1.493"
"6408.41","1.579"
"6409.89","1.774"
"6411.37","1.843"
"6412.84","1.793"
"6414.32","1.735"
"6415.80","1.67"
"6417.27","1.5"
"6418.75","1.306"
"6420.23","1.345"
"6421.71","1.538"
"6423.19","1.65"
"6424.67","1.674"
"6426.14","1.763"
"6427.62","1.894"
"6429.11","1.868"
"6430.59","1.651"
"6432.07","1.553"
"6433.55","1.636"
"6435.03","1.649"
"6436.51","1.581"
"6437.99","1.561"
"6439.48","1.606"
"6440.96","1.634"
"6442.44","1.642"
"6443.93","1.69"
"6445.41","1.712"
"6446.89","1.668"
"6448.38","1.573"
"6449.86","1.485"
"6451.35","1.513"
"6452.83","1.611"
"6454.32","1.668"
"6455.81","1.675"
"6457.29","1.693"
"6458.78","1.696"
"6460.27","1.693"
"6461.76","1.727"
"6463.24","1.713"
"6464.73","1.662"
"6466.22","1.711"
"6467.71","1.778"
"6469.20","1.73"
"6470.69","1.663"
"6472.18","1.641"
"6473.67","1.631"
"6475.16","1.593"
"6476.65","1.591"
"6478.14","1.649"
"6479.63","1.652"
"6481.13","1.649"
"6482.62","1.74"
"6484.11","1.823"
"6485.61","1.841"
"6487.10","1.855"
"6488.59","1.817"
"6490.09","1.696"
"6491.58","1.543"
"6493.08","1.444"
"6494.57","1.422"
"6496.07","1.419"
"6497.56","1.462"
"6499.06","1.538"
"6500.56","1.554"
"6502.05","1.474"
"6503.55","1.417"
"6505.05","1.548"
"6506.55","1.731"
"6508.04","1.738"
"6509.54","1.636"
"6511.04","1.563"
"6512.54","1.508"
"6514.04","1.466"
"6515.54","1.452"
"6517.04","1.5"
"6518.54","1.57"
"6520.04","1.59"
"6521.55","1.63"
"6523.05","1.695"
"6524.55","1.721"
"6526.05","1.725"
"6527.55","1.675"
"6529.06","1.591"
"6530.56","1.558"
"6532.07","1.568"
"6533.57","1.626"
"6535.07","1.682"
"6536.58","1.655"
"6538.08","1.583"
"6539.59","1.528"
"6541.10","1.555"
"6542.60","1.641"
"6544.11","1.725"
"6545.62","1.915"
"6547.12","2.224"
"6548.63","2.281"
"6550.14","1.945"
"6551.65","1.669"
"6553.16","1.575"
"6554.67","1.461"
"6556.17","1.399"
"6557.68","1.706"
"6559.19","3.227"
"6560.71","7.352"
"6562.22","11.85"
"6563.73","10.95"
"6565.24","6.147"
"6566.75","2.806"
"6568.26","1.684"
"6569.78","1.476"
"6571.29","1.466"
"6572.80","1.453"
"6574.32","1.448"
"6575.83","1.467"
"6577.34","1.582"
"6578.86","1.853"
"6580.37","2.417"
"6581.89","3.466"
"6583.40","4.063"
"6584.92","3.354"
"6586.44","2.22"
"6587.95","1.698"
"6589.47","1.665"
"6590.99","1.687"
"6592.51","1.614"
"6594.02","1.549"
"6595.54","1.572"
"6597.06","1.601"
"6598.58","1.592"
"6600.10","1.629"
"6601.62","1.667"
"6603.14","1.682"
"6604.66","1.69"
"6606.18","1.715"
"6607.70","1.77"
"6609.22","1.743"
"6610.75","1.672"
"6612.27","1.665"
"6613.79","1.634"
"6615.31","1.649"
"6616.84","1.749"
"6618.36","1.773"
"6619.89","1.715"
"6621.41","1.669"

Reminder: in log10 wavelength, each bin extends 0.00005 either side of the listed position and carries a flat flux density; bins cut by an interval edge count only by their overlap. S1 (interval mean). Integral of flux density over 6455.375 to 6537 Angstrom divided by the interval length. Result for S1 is 1.63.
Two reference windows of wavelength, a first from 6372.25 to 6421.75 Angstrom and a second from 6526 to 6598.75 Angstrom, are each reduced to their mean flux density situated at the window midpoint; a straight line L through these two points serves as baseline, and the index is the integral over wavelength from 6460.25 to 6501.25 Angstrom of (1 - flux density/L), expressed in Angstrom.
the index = 8.4 Angstrom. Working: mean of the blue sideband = 1.68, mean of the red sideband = 2.47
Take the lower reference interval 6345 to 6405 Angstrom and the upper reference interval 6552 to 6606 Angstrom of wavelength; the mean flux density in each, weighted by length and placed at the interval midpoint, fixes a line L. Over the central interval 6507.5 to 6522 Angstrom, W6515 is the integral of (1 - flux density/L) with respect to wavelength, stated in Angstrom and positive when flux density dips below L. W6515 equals 5.0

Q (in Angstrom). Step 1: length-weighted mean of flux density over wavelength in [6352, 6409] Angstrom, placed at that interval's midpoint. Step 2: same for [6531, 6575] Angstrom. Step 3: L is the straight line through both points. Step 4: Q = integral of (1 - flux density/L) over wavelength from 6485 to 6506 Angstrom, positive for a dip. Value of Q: 7.2 Angstrom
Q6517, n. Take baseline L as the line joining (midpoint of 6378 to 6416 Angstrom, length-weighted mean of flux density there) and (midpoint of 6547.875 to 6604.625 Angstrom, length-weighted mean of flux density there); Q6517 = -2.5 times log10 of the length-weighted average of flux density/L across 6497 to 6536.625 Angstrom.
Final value 0.43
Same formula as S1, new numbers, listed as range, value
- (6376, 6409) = 1.68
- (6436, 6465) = 1.64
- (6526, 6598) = 2.48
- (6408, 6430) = 1.66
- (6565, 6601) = 2.09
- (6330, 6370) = 1.61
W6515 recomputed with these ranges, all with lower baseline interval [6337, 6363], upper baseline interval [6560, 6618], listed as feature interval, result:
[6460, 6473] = 2.5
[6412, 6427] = 2.4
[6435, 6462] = 5.3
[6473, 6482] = 2.2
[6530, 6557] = 8.1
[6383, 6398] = 0.5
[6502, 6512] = 3.0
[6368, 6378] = -0.3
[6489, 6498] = 2.9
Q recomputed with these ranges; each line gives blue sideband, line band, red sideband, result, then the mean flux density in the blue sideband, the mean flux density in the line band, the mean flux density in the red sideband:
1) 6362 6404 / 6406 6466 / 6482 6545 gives 0.4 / 1.68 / 1.64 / 1.61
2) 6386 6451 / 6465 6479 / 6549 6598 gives 2.7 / 1.65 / 1.67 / 2.85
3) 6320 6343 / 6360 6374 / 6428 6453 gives 0.7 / 1.68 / 1.59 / 1.63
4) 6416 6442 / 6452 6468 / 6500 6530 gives -0.8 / 1.61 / 1.69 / 1.59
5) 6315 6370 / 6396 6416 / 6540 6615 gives 2.1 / 1.64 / 1.67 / 2.46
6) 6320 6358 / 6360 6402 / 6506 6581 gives 3.1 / 1.68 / 1.67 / 2.31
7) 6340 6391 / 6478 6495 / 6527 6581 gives 4.3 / 1.66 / 1.68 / 2.58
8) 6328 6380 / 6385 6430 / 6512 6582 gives 4.3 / 1.65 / 1.67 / 2.38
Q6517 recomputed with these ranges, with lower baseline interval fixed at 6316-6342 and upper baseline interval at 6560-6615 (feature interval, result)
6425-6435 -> 0.200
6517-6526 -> 0.426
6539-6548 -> 0.374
